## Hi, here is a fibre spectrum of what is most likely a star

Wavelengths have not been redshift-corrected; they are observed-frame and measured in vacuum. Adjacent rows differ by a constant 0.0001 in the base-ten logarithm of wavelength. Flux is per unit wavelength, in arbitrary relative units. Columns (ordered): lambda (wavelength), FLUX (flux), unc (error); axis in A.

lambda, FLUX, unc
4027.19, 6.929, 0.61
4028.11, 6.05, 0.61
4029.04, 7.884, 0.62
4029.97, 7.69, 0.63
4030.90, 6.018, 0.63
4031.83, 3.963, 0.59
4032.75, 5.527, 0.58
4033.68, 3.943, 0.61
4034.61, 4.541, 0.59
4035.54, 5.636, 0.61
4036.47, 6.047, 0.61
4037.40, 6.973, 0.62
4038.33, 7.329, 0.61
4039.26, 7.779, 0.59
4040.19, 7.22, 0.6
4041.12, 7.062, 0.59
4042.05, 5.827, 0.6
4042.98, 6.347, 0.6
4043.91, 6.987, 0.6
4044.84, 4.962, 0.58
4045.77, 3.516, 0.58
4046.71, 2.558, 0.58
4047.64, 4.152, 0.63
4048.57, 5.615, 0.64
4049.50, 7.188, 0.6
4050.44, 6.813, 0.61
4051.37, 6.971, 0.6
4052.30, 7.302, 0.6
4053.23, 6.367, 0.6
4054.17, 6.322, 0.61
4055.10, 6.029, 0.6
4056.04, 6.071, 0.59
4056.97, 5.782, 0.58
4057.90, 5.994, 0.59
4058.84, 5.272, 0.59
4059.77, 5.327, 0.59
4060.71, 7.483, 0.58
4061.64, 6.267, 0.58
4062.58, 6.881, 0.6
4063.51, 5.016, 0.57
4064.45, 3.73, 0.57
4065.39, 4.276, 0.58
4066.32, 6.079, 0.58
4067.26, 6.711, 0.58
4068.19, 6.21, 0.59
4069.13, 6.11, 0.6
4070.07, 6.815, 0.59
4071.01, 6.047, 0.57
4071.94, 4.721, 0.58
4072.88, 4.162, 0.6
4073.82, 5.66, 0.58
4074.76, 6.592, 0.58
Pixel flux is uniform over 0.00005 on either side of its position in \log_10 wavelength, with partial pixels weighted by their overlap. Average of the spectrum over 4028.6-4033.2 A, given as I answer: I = 6.21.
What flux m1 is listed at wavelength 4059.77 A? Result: 5.327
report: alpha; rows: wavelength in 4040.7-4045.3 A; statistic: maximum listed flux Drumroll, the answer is 7.062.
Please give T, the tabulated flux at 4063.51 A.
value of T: 5.016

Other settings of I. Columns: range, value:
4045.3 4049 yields 3.94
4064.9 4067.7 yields 5.66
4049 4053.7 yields 6.92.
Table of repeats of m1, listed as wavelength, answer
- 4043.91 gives 6.987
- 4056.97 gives 5.782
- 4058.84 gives 5.272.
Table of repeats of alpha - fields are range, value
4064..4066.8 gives 6.079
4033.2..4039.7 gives 7.779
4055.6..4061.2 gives 7.483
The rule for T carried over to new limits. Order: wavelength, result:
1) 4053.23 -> 6.367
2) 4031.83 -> 3.963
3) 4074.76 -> 6.592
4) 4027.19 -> 6.929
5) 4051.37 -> 6.971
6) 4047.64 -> 4.152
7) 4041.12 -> 7.062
